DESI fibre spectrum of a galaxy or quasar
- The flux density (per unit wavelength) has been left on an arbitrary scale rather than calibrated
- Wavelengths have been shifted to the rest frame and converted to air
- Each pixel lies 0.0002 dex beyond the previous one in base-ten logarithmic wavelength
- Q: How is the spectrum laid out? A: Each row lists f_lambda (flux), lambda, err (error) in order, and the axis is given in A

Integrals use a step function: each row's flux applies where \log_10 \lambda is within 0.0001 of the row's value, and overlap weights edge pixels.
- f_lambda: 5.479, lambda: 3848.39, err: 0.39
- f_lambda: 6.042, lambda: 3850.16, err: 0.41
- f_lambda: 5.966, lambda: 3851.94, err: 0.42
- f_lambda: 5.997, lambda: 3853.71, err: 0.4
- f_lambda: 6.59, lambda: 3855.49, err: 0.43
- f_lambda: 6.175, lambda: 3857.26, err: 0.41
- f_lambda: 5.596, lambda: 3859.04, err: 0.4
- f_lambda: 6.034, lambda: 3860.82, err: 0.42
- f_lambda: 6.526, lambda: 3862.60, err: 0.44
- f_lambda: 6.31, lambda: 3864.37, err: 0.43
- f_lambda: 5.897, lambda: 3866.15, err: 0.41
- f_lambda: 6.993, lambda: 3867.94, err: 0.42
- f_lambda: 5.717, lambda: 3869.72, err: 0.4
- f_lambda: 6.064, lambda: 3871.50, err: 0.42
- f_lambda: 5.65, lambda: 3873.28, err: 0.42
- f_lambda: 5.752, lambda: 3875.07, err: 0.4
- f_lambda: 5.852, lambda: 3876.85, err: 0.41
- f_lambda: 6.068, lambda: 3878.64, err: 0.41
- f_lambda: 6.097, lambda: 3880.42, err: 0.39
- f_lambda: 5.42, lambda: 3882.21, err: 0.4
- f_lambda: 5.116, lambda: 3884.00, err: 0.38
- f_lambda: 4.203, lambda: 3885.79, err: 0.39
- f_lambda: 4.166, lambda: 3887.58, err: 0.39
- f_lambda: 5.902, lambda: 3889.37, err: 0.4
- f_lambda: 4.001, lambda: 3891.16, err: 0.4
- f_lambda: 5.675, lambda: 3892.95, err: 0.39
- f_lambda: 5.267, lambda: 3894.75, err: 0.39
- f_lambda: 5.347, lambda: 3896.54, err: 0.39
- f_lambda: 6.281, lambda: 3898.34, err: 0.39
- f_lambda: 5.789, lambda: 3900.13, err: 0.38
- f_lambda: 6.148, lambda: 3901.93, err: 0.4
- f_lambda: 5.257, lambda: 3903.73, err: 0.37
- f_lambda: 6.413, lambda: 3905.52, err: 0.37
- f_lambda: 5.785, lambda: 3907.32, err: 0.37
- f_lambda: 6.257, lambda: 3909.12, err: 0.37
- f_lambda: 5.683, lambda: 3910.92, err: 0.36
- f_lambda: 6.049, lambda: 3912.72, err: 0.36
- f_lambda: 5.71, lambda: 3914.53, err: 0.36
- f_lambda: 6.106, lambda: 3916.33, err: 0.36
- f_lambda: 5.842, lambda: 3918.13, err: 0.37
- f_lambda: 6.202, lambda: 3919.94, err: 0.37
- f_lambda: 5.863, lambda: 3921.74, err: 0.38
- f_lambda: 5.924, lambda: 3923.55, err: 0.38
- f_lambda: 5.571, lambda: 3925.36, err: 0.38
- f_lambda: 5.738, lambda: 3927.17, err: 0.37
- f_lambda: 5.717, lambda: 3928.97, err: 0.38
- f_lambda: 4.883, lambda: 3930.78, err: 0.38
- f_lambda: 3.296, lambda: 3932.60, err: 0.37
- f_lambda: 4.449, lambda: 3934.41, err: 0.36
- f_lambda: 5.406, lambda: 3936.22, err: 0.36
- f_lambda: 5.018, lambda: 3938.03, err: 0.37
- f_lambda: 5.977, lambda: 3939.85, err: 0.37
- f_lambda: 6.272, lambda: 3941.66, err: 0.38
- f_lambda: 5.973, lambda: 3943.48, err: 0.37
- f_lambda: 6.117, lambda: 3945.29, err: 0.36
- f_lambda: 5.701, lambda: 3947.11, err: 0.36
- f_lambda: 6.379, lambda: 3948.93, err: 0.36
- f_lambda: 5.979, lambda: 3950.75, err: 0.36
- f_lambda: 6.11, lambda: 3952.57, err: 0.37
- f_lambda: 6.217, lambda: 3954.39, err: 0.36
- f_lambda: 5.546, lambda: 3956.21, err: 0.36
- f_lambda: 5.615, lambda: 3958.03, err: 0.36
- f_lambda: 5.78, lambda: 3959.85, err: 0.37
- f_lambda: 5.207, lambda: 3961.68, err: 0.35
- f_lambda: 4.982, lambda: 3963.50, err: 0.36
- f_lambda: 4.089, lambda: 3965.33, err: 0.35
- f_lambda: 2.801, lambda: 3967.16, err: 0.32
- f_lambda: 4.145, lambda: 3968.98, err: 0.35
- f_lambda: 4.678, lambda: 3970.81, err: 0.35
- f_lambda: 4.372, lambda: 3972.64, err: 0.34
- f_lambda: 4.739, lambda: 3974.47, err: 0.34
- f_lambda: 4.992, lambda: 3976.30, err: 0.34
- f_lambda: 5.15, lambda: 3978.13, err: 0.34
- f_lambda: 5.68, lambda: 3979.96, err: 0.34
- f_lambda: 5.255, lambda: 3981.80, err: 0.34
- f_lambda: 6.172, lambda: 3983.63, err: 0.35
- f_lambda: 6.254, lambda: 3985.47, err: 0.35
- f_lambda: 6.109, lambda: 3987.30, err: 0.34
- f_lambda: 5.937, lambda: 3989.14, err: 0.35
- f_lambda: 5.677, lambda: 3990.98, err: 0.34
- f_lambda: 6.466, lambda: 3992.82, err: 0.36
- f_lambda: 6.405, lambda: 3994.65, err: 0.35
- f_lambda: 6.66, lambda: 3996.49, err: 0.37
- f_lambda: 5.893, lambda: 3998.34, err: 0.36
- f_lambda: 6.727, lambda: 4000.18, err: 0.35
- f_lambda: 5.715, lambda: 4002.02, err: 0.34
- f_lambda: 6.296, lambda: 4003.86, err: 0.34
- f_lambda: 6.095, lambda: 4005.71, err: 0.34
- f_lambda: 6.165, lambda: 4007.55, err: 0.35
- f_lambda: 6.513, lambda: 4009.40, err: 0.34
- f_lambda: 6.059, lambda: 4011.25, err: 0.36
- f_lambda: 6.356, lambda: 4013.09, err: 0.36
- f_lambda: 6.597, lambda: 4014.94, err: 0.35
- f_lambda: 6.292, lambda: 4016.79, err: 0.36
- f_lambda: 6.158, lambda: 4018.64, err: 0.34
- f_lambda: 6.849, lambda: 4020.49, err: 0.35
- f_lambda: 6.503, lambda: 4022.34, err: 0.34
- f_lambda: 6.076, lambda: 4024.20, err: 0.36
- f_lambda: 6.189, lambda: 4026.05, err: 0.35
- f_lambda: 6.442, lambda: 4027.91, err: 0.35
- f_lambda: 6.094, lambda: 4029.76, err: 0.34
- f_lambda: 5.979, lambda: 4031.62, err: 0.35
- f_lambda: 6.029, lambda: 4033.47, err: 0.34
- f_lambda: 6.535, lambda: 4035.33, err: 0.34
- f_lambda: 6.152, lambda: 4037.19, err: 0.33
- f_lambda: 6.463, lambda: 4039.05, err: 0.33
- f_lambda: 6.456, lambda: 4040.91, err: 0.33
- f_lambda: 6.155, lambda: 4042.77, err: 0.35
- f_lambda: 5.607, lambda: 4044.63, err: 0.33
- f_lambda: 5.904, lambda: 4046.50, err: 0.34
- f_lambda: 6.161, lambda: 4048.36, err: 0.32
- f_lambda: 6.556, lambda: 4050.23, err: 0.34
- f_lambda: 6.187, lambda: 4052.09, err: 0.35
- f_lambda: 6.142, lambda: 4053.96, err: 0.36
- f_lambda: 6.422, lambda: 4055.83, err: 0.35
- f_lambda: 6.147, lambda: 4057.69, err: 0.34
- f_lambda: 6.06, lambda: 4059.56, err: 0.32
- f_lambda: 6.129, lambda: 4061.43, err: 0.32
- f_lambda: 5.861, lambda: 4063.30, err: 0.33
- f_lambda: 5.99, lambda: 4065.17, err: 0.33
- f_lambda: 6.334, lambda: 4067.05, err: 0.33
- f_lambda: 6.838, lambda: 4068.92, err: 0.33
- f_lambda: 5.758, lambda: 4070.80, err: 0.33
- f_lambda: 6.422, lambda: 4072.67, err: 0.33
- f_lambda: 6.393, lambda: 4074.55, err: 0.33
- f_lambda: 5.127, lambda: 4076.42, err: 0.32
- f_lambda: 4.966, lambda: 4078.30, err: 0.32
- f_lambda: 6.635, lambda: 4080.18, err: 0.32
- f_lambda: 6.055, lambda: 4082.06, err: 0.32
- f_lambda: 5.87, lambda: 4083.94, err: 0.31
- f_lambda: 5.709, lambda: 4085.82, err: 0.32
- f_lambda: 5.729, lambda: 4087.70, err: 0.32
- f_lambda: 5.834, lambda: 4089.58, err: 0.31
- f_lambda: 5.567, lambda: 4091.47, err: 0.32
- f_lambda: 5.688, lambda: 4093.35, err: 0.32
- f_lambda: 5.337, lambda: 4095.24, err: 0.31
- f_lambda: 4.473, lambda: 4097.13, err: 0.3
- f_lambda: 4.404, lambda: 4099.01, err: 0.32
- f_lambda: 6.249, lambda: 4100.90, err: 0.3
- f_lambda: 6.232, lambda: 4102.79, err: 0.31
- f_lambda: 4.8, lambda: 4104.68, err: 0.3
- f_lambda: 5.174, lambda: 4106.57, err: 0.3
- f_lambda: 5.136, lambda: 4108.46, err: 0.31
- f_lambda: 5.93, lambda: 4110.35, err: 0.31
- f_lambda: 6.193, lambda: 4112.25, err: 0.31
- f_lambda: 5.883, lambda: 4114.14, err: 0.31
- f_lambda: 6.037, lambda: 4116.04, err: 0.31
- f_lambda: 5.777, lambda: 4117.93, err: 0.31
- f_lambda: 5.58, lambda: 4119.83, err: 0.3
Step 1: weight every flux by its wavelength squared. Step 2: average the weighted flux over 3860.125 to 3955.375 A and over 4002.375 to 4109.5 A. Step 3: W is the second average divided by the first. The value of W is 1.13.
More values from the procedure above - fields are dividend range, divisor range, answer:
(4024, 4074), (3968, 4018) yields 1.09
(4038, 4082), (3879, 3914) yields 1.20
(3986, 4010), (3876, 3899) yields 1.23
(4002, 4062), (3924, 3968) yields 1.21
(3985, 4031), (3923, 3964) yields 1.16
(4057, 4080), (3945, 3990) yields 1.18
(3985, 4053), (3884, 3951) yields 1.18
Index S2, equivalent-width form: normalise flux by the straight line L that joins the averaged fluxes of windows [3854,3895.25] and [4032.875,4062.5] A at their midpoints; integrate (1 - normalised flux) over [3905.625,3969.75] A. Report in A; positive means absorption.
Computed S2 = 4.0 A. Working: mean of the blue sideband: 5.71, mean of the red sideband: 6.19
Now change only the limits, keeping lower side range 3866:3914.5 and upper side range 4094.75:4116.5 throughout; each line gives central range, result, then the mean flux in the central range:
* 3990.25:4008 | -2.1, 6.22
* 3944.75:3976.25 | 2.3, 5.18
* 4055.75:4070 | -1.8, 6.21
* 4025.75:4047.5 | -2.5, 6.17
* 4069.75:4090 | -1.4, 5.87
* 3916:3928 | -0.5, 5.88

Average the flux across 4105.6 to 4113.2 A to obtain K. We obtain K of 5.61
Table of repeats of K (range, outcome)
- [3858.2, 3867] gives 6.08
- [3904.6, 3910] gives 6.15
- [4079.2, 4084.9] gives 6.18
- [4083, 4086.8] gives 5.79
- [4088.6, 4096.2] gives 5.6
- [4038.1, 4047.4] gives 6.12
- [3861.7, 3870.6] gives 6.29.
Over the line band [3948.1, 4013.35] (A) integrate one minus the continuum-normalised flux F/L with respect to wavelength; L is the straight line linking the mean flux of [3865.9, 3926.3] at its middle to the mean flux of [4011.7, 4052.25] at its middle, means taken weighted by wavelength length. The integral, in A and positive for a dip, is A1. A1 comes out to 4.49 A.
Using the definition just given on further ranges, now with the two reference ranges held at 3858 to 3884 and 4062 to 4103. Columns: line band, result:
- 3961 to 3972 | 2.97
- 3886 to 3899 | 1.72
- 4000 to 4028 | -2.17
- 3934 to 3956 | 0.31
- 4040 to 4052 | -0.67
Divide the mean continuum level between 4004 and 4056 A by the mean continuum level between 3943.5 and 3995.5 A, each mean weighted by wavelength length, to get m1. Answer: 1.15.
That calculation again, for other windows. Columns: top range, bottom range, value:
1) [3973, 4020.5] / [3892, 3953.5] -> 1.05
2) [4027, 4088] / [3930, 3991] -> 1.15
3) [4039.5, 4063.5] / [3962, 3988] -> 1.24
